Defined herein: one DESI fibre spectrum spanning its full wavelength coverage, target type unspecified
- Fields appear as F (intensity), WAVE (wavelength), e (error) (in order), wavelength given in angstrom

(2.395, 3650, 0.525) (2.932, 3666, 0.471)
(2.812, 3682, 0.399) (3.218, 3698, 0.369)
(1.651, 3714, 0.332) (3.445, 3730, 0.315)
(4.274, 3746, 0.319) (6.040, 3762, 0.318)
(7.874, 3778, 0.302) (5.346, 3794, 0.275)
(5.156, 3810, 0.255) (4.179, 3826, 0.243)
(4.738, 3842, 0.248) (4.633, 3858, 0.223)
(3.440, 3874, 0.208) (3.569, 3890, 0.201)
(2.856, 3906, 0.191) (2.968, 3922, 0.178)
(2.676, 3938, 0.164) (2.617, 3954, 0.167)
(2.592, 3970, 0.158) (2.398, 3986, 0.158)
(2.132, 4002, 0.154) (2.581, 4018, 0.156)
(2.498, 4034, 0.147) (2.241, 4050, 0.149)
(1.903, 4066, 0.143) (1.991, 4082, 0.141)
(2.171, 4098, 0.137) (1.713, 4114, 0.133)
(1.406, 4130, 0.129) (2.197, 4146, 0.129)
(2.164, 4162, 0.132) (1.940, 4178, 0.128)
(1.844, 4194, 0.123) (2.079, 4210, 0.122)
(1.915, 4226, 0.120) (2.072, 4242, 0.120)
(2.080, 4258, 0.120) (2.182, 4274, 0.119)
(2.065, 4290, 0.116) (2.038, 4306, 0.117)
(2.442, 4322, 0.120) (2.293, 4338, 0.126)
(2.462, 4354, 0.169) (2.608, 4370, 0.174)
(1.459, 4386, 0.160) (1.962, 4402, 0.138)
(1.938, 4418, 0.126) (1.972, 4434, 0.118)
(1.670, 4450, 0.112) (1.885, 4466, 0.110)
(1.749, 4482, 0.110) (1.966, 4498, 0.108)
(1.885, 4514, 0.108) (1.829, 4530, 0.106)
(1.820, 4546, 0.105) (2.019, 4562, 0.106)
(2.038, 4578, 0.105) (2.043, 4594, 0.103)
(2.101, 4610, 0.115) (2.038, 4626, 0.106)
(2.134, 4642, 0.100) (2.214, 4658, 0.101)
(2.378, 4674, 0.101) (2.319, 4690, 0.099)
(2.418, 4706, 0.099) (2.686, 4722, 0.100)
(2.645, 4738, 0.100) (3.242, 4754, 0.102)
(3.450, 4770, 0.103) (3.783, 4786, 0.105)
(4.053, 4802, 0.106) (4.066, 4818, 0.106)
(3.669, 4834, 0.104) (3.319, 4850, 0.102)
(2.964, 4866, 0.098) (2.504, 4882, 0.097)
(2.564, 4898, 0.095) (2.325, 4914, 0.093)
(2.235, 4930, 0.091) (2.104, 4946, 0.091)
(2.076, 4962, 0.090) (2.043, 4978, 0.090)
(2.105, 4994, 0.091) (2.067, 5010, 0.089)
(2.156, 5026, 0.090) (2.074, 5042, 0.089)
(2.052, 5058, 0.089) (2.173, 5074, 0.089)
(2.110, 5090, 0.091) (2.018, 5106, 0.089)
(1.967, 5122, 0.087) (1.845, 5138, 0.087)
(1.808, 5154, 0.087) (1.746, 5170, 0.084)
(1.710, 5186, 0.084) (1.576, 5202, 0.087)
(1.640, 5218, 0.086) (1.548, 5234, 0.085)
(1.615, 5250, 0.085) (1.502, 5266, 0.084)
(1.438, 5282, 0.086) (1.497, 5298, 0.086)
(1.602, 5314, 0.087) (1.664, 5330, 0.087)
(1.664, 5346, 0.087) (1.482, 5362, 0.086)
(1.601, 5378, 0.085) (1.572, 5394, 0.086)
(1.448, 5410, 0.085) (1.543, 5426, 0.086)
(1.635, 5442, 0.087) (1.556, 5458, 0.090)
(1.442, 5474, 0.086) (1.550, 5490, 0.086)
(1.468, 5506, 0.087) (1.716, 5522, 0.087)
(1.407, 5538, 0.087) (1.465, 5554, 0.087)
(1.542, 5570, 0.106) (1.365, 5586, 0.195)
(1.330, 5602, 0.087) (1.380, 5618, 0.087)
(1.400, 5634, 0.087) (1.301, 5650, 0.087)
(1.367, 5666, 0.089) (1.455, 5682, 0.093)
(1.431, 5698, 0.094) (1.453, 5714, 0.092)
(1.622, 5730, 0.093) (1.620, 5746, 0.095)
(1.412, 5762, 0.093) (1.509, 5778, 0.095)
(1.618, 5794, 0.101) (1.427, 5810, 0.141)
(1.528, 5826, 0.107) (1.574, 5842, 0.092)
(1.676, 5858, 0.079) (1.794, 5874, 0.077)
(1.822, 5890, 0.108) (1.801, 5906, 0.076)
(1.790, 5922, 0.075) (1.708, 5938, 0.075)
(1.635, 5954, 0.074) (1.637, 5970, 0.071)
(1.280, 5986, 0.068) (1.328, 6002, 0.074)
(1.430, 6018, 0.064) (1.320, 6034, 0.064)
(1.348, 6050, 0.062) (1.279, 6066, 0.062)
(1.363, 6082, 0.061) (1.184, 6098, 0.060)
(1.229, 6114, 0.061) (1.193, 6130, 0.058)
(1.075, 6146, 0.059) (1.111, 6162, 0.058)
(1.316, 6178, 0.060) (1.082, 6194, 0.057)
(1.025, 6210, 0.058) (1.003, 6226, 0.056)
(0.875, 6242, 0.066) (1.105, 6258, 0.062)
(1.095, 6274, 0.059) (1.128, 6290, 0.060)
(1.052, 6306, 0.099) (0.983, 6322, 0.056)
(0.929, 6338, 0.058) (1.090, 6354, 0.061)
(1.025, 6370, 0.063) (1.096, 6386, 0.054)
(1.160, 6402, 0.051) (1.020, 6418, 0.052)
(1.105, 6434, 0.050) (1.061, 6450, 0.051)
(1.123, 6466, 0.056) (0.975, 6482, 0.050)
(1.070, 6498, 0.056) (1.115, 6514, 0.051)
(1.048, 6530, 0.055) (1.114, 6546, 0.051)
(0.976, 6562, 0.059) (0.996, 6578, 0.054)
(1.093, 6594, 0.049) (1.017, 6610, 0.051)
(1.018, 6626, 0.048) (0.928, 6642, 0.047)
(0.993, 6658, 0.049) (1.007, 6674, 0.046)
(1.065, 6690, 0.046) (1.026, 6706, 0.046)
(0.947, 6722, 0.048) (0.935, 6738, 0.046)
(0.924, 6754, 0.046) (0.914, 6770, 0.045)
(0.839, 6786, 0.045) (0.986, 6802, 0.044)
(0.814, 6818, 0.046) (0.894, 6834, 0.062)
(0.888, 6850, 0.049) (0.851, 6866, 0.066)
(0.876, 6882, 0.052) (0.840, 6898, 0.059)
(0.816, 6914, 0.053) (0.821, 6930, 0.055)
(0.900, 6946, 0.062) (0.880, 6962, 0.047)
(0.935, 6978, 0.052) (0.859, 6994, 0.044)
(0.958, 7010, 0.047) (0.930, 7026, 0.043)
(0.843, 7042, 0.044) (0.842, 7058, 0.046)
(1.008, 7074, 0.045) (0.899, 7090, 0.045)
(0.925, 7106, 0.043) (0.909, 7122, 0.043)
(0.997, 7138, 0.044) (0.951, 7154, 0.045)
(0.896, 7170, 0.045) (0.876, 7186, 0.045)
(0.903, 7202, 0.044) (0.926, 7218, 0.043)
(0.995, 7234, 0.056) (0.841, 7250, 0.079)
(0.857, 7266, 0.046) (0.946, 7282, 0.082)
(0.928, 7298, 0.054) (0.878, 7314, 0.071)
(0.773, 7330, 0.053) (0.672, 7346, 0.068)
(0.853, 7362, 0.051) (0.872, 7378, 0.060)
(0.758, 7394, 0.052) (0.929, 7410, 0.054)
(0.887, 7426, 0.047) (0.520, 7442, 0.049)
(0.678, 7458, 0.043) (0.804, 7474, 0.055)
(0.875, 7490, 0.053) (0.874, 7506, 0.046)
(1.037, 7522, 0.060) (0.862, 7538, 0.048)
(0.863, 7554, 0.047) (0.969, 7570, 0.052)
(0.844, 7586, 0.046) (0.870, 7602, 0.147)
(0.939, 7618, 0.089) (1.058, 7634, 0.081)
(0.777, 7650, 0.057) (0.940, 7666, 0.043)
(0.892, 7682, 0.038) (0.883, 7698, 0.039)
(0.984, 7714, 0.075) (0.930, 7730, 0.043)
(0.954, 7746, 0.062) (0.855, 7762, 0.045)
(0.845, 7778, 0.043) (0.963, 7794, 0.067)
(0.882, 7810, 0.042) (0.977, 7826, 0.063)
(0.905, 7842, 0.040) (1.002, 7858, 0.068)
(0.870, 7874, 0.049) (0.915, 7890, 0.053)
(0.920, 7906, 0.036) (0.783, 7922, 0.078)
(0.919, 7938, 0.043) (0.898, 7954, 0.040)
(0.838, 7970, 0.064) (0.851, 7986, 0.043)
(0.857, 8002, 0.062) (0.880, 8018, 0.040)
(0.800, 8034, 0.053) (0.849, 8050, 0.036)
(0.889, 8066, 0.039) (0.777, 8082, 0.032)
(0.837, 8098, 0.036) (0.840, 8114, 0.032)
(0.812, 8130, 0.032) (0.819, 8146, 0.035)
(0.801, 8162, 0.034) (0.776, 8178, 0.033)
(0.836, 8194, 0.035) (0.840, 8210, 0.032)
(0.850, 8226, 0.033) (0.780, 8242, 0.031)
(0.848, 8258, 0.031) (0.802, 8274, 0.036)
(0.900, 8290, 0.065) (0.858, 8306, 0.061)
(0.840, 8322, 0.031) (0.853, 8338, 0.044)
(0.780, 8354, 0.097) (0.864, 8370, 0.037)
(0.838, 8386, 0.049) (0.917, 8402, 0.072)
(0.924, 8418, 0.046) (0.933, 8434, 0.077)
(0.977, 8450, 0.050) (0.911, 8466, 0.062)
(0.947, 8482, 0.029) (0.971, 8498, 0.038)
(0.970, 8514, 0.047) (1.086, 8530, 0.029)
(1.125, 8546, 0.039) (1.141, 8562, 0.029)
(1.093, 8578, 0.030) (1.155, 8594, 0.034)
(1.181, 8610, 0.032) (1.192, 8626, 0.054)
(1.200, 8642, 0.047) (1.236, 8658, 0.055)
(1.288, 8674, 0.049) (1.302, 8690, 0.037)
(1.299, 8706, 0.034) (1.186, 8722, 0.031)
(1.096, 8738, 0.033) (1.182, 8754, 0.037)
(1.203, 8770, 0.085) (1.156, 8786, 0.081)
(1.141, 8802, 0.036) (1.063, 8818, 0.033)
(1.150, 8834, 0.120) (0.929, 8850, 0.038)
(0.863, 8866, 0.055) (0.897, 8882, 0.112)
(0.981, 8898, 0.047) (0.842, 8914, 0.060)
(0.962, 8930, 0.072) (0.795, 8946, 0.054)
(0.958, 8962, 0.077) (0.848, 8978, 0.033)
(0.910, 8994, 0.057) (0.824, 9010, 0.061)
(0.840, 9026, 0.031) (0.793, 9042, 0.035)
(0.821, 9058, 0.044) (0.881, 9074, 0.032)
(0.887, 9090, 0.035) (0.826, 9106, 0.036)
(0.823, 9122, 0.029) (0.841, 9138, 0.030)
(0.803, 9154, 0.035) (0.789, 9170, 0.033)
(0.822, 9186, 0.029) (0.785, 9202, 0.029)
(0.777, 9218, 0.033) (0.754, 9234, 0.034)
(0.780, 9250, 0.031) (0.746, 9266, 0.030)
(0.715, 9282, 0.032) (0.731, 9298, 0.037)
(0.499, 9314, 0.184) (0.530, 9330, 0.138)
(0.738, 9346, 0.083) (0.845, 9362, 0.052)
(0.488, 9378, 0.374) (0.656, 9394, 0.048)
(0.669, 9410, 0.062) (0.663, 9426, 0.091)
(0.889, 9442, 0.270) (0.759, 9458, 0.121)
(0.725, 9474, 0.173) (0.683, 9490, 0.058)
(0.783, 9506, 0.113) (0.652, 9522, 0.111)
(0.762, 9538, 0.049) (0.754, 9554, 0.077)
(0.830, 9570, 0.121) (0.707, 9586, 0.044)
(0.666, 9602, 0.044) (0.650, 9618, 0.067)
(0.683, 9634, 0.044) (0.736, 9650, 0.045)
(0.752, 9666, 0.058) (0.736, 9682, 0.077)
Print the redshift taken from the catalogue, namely 2.105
